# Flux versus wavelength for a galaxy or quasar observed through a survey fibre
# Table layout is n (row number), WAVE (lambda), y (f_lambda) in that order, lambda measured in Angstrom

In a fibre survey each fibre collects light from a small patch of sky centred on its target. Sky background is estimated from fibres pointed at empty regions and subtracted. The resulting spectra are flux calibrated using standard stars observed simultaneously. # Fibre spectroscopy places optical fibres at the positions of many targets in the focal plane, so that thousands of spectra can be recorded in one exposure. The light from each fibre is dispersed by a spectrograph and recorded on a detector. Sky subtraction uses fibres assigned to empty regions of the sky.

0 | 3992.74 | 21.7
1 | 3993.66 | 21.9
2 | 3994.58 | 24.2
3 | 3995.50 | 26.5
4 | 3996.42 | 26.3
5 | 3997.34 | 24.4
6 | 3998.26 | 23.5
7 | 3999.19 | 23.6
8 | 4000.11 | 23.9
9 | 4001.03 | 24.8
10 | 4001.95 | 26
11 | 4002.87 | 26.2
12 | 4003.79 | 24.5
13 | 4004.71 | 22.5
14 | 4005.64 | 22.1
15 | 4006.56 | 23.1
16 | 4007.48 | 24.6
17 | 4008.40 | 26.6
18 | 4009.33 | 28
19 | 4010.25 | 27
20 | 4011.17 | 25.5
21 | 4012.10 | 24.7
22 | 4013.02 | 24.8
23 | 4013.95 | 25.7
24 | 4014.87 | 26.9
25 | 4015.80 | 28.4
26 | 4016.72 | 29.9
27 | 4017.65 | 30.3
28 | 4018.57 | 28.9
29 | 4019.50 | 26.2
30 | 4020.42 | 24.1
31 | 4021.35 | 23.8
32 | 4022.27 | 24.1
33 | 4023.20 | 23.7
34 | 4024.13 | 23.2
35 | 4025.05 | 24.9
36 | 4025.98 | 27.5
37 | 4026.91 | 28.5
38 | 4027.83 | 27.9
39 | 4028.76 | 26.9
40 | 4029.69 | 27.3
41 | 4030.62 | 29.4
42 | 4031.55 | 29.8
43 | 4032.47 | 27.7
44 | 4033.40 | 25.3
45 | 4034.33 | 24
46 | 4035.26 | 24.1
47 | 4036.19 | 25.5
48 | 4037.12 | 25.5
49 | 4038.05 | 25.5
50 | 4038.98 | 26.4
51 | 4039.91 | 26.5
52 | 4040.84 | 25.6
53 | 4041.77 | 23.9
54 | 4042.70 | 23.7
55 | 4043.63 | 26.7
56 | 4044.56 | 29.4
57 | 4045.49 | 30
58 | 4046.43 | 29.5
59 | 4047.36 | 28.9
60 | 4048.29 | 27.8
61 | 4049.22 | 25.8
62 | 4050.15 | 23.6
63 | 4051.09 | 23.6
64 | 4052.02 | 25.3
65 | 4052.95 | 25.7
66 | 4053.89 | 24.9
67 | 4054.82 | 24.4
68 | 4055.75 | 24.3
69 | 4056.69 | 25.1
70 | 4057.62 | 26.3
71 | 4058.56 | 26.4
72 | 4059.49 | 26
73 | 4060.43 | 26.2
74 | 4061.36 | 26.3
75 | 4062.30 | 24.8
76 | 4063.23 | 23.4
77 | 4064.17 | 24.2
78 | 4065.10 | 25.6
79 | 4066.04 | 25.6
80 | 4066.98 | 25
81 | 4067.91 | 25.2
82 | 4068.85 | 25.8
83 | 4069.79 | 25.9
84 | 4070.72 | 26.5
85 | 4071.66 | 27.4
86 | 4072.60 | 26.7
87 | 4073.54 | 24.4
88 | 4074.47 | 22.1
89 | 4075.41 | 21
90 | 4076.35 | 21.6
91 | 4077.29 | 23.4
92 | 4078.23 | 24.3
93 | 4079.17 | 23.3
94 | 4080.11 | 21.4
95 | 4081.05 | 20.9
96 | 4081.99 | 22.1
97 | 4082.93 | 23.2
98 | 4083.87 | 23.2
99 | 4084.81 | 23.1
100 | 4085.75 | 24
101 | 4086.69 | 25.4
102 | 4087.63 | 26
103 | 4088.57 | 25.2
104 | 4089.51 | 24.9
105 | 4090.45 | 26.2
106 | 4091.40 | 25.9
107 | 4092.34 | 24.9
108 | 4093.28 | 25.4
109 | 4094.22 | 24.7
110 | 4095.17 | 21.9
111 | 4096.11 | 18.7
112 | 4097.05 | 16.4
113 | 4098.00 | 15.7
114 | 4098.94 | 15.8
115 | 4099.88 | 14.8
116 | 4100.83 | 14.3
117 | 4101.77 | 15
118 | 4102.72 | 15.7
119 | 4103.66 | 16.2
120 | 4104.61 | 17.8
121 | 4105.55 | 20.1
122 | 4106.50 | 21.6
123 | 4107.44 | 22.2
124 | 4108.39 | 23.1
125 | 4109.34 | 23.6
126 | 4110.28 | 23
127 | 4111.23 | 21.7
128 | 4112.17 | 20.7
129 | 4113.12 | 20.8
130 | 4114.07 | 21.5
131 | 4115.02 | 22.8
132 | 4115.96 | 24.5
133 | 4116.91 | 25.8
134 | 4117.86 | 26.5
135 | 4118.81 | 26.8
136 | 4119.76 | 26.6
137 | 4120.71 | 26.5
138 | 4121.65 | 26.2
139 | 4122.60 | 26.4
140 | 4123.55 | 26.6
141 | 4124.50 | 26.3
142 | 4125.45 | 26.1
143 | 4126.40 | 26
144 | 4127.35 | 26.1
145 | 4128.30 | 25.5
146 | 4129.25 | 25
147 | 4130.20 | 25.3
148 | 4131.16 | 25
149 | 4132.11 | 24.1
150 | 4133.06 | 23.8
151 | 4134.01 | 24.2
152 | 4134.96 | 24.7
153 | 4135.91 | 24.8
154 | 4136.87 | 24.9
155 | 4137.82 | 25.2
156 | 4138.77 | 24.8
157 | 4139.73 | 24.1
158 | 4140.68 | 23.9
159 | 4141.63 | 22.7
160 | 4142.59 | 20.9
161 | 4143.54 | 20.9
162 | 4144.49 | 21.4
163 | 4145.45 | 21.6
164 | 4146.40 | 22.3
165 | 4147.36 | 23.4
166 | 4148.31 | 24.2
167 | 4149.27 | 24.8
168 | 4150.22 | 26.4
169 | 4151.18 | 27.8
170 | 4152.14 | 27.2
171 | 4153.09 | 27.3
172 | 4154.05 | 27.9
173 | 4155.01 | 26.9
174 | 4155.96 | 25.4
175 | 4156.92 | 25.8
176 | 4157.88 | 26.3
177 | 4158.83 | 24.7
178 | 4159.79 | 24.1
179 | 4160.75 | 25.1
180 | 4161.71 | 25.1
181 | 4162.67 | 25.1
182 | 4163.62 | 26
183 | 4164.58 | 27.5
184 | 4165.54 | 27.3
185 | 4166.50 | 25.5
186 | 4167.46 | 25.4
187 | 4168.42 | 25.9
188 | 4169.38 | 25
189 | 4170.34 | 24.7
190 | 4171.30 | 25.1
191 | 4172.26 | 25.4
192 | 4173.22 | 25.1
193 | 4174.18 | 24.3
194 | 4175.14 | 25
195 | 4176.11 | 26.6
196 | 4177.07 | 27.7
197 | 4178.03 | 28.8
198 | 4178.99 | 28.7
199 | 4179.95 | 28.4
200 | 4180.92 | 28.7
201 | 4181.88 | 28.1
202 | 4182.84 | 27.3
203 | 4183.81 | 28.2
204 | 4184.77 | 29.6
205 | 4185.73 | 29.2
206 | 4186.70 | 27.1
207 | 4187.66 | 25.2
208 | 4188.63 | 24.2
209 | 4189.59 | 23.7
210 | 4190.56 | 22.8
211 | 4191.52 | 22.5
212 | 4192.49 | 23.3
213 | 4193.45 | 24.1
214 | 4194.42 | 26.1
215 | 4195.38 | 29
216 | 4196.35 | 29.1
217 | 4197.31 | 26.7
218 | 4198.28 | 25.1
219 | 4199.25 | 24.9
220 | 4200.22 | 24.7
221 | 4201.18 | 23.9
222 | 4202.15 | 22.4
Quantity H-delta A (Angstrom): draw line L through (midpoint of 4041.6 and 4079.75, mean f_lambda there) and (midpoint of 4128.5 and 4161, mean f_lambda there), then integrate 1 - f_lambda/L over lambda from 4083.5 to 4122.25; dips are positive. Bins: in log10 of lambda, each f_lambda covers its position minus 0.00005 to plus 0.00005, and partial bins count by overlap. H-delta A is 4.5 Angstrom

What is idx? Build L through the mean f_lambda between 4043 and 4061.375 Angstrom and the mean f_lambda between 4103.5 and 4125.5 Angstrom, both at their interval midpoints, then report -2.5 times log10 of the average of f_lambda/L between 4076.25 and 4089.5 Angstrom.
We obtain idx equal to 0.07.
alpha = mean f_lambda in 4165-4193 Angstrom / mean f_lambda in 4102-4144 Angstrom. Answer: 1.1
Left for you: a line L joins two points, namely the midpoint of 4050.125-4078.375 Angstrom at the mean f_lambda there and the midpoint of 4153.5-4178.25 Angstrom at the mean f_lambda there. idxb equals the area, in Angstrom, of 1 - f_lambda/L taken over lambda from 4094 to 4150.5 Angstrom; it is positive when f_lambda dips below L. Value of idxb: 6.07 Angstrom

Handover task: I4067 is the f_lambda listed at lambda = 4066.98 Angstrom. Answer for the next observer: 25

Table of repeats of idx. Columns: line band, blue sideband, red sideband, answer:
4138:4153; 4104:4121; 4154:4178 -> 0.04 mag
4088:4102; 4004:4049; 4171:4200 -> 0.26 mag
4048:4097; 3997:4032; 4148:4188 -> 0.07 mag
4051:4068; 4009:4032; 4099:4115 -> -0.08 mag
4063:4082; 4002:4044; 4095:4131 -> -0.01 mag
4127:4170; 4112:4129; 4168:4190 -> 0.04 mag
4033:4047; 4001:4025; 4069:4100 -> -0.06 mag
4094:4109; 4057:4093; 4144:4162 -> 0.33 mag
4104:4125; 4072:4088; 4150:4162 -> 0.04 mag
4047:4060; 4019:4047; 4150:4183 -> 0.03 mag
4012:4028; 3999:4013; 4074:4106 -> -0.09 mag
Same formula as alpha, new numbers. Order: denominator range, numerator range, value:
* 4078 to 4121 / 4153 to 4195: 1.18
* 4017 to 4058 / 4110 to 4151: 0.93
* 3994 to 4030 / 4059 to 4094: 0.96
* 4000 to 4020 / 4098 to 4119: 0.79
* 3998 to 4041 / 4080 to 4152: 0.89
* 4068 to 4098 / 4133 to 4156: 1.04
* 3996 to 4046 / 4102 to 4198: 0.96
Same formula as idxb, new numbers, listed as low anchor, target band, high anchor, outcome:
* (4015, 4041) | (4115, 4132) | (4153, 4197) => 0.3 Angstrom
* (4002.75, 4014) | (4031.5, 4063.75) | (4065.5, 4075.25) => -0.9 Angstrom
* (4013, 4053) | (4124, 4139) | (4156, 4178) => 0.4 Angstrom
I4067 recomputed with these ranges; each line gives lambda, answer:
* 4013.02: 24.8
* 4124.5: 26.3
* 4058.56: 26.4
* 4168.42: 25.9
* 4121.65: 26.2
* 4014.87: 26.9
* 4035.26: 24.1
